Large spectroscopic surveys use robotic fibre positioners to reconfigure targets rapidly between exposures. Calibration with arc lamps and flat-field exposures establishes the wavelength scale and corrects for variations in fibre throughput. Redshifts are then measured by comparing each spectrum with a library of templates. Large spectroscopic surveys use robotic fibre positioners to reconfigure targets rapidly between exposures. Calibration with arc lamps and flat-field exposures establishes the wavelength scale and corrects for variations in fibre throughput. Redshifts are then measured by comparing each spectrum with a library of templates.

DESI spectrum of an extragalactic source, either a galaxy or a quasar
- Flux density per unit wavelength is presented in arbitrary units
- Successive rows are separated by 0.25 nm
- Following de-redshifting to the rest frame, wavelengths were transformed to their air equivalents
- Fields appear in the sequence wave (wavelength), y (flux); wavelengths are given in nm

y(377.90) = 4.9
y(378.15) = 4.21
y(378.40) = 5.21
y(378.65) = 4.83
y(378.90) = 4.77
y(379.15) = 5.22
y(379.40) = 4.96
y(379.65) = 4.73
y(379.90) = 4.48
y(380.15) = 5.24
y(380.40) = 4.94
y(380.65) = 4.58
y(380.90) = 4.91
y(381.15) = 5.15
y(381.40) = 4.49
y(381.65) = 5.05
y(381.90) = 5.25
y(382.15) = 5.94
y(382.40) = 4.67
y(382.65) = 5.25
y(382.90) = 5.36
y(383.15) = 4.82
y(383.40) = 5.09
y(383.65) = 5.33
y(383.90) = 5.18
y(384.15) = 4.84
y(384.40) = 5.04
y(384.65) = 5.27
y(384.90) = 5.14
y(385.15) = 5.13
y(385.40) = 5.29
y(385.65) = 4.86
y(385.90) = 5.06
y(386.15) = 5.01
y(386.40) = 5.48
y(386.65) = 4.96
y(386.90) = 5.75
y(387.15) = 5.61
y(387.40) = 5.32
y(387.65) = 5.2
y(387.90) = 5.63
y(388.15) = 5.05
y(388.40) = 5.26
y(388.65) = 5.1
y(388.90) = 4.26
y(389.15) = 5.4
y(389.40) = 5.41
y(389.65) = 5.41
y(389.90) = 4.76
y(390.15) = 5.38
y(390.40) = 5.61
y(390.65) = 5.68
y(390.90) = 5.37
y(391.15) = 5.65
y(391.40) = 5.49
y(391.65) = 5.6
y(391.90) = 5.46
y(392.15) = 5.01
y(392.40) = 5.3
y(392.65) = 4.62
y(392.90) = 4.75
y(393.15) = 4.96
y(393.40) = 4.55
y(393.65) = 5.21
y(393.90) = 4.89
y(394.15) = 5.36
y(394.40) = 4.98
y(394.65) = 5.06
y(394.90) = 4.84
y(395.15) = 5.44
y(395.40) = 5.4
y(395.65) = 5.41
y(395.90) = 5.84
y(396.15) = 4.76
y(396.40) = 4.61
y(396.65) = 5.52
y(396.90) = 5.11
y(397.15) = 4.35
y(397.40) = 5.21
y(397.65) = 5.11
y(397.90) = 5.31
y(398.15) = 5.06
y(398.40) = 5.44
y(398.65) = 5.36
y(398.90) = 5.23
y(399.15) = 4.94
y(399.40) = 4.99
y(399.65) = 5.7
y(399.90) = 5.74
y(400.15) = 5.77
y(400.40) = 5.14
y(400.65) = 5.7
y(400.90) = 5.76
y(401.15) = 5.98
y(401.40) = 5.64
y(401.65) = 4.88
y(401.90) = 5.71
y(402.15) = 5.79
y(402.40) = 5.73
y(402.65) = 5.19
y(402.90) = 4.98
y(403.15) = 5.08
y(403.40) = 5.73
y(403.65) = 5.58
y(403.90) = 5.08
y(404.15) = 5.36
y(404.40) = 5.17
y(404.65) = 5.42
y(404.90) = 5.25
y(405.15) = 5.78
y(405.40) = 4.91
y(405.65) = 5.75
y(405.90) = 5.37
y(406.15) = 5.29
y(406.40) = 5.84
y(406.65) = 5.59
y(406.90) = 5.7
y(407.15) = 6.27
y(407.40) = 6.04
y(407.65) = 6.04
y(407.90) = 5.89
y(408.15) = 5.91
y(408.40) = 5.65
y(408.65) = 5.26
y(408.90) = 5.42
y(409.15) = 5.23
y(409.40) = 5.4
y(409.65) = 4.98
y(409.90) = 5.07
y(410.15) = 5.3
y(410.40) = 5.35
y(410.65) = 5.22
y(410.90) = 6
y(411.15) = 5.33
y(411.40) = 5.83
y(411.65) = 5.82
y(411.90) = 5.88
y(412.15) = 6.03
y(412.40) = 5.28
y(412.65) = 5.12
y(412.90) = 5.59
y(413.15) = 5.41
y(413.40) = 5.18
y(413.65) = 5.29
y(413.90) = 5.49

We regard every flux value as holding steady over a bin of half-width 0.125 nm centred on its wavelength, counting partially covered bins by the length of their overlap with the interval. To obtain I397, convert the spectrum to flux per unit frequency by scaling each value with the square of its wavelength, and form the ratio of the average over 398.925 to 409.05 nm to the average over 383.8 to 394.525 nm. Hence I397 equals 1.15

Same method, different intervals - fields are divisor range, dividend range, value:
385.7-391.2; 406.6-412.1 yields 1.18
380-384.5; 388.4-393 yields 1.08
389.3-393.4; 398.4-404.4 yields 1.09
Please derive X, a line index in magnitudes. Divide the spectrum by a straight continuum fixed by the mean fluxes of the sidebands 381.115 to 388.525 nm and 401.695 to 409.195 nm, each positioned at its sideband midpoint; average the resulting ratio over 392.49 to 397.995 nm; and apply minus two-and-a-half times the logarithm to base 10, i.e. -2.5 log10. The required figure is 0.06 mag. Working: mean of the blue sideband 5.18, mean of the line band 5.06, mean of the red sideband 5.53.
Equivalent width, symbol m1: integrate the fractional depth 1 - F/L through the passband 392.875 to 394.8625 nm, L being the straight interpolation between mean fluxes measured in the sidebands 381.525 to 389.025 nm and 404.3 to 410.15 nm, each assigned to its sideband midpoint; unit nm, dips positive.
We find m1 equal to 0.13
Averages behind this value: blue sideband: 5.17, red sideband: 5.53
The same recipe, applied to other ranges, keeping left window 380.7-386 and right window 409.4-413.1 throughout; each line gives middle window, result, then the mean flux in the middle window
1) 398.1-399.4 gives 0.03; 5.19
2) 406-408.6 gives -0.18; 5.8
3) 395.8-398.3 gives 0.09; 5.08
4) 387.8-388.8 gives -0.01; 5.23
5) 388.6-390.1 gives 0.03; 5.07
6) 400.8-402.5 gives -0.09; 5.64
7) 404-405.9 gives 0.01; 5.37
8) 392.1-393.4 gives 0.08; 4.89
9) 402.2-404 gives 0.00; 5.36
